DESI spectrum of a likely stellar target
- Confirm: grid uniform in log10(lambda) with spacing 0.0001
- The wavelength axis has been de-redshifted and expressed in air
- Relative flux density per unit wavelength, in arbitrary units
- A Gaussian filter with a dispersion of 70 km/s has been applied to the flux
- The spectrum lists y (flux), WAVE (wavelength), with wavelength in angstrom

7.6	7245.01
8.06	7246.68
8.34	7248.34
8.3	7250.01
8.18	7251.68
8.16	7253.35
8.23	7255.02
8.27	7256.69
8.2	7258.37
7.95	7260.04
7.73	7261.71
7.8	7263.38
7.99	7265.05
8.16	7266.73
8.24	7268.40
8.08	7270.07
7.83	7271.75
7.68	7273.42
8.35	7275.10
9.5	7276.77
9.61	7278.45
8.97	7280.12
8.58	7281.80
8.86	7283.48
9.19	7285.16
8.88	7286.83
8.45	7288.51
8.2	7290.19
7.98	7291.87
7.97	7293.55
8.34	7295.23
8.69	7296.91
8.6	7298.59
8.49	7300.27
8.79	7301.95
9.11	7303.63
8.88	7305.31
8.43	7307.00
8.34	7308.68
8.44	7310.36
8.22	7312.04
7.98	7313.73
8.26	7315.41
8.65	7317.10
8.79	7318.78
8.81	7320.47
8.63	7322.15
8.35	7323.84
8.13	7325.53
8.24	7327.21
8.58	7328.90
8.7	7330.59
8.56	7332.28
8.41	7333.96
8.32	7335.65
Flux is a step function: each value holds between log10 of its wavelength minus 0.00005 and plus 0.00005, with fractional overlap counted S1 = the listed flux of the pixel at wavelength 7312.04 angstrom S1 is 8.22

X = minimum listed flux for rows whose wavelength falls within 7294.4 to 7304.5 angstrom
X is 8.34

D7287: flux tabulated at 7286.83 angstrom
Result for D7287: 8.88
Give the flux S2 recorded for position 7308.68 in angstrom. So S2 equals 8.34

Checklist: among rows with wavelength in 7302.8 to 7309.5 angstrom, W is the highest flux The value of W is 9.11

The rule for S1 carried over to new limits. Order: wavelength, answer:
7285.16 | 9.19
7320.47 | 8.81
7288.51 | 8.45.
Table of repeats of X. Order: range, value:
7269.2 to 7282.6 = 7.68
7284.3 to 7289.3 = 8.45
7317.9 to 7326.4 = 8.13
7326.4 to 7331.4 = 8.24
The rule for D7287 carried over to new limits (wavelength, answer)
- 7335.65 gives 8.32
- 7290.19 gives 8.2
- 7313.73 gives 7.98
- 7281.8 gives 8.58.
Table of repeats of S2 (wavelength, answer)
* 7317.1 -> 8.65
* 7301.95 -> 8.79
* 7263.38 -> 7.8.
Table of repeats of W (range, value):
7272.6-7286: 9.61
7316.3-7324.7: 8.81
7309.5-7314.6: 8.44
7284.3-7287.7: 9.19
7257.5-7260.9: 8.2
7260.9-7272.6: 8.24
